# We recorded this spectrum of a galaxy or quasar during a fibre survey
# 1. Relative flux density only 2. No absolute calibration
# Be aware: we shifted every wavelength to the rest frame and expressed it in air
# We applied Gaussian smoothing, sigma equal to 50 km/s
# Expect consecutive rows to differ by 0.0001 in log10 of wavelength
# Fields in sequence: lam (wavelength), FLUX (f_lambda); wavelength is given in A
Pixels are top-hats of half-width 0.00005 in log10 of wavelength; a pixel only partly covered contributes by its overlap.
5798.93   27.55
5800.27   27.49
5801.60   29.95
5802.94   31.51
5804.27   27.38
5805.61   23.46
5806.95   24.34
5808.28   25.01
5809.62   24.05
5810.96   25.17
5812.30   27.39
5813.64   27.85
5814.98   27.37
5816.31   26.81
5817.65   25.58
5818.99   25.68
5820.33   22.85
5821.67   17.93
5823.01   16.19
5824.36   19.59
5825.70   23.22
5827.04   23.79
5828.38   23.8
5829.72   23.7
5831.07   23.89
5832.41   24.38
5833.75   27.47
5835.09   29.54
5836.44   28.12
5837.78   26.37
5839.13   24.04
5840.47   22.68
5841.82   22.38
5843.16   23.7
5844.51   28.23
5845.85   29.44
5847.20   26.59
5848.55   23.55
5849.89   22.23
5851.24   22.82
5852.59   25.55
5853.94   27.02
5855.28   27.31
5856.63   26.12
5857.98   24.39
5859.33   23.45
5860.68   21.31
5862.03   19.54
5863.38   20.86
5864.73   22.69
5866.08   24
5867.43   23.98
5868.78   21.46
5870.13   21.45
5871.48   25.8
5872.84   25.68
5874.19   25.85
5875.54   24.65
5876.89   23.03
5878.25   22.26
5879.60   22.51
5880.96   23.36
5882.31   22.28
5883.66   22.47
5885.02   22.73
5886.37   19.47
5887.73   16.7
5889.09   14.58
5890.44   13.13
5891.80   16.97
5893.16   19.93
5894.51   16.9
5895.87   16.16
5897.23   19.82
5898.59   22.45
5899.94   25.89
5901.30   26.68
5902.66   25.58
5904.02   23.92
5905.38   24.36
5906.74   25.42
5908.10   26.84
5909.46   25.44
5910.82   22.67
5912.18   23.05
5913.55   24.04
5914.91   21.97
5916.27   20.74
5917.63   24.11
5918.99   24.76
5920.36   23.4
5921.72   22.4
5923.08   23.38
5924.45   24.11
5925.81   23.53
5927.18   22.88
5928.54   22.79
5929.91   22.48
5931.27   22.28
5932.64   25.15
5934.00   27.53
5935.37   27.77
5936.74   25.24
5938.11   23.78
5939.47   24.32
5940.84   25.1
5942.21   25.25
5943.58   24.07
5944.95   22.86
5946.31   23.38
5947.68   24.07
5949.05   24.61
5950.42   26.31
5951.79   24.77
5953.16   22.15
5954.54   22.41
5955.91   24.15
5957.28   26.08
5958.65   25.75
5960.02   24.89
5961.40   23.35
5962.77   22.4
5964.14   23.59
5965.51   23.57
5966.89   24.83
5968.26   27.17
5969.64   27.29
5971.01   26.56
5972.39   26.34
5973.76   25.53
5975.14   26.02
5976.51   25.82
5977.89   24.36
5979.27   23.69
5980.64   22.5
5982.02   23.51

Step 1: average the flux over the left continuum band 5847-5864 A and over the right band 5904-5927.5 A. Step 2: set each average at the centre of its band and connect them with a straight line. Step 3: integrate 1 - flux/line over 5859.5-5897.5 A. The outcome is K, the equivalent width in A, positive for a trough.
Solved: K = 4.3 A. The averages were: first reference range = 23.8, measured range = 21.1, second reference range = 23.7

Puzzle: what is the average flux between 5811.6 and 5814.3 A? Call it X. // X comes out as 27.6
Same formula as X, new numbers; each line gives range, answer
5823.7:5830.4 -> 22.8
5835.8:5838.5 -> 27.2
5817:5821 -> 24.7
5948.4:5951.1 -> 25.5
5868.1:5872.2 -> 22.9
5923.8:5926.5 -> 23.8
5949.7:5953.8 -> 24.4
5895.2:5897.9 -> 18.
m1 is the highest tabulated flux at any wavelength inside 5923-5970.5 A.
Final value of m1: 27.77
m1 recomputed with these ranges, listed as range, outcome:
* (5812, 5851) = 29.54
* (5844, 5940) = 29.44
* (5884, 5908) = 26.68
